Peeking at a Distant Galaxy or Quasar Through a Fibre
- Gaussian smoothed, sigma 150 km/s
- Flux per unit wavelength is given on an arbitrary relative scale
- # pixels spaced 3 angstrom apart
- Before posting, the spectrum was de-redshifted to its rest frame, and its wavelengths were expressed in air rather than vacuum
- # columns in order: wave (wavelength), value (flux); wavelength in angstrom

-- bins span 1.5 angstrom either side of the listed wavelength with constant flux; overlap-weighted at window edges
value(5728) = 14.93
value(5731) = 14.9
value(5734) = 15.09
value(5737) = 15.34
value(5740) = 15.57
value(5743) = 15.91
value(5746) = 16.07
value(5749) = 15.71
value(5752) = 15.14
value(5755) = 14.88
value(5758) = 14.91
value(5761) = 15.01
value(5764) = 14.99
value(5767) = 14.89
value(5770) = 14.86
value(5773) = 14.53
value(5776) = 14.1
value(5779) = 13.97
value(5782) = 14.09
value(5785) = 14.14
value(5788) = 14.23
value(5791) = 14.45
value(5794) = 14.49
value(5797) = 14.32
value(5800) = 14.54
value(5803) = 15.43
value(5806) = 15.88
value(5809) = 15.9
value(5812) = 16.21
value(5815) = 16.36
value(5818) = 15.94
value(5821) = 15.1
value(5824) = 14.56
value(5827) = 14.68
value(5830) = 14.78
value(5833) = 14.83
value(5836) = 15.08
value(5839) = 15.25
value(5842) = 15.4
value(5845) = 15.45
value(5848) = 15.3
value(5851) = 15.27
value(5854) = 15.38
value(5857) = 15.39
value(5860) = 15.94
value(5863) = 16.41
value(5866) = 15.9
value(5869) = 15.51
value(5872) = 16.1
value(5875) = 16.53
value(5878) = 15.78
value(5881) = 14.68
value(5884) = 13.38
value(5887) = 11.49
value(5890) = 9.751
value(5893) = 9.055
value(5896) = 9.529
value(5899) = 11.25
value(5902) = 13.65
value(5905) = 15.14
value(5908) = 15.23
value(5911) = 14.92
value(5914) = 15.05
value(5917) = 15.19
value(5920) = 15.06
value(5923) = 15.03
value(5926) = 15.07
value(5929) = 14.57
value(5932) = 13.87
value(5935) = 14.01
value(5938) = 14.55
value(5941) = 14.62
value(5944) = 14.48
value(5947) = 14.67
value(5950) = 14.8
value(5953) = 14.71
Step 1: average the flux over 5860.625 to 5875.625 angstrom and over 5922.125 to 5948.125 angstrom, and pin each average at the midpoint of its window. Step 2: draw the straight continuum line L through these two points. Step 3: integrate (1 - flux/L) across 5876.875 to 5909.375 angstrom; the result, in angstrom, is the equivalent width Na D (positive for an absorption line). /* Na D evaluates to 6.1 angstrom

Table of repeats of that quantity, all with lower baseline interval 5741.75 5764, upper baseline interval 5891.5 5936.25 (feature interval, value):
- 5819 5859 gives -1.7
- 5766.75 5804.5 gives 1.4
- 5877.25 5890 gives 0.8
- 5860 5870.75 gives -1.3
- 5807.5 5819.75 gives -1.1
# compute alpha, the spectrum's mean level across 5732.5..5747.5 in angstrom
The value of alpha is 15.6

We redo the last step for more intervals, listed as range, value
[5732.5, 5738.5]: 15.2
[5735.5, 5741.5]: 15.5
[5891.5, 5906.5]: 11.7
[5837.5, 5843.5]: 15.3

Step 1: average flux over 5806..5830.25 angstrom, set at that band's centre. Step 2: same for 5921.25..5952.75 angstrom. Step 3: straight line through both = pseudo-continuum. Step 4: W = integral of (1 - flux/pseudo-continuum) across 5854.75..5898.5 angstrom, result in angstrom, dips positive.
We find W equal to 3.3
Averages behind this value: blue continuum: 15.5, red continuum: 14.6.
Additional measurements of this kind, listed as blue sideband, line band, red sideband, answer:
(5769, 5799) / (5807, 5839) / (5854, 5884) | -0.9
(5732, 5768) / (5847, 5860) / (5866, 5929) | -1.0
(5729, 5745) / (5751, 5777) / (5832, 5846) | 0.9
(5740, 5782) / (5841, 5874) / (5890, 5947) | -3.2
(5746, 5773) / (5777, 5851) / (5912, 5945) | -0.3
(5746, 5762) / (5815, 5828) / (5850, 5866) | 0.3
